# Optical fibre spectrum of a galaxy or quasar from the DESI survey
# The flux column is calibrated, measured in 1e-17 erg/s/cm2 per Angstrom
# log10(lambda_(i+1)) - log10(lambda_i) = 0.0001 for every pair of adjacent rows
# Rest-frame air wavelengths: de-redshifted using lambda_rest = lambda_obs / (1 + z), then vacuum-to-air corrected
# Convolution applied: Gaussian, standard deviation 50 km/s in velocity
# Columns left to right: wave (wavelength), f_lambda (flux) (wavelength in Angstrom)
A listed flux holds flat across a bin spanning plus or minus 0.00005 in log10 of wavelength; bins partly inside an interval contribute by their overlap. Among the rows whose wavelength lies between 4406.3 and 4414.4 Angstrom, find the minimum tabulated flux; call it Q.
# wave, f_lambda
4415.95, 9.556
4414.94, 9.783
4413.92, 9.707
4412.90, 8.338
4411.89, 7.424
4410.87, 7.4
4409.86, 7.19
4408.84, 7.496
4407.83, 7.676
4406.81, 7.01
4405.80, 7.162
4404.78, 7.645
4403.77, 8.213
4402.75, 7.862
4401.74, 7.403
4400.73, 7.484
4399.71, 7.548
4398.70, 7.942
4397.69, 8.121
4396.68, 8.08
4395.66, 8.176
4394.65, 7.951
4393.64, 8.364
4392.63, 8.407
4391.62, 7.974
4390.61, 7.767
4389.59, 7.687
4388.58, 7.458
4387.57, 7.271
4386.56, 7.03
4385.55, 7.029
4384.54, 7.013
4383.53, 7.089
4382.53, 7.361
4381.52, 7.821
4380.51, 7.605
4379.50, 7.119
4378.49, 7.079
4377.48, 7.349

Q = 7.01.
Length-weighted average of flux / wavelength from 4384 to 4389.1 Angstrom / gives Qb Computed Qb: 7.16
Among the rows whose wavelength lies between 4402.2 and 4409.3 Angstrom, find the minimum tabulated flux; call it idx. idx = 7.01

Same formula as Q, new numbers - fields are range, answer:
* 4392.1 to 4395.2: 7.951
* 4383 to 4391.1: 7.013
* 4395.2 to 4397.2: 8.08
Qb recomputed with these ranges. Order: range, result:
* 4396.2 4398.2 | 8.12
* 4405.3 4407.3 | 7.1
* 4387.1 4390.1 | 7.47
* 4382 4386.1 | 7.14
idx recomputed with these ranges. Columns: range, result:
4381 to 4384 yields 7.089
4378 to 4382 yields 7.079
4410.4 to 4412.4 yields 7.4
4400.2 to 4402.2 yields 7.403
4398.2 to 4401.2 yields 7.484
